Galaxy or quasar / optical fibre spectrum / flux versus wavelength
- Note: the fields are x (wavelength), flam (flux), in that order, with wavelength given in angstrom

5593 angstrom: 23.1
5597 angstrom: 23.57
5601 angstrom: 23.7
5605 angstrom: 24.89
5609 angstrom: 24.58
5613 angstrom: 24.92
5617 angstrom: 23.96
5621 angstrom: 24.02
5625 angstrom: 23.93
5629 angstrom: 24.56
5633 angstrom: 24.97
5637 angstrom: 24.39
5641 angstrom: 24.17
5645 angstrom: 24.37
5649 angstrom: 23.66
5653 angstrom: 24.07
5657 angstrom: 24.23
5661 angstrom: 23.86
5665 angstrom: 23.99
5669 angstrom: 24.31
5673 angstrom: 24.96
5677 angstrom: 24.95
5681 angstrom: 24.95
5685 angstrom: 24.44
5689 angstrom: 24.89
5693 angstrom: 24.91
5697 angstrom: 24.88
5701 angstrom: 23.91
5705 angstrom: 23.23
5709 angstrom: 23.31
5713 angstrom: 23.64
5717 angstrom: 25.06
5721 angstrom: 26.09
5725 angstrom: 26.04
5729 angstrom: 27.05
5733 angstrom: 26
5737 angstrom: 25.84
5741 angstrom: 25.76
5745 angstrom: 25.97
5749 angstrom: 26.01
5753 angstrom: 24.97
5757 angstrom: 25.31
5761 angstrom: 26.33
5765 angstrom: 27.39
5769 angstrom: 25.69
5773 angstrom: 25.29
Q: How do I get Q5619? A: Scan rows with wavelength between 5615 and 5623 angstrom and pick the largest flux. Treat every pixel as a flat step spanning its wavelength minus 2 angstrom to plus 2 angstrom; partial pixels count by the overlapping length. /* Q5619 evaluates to 24.02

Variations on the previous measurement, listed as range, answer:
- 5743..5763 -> 26.33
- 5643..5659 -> 24.37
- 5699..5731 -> 27.05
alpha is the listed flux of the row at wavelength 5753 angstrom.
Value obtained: 24.97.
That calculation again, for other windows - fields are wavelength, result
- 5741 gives 25.76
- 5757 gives 25.31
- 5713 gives 23.64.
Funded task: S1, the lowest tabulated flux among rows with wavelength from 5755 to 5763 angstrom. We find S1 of 25.31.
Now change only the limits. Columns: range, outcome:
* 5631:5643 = 24.17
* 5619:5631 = 23.93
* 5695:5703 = 23.91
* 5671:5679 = 24.95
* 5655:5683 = 23.86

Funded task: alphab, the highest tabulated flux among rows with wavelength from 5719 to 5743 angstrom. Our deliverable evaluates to 27.05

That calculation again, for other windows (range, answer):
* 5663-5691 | 24.96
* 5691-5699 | 24.91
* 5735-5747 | 25.97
